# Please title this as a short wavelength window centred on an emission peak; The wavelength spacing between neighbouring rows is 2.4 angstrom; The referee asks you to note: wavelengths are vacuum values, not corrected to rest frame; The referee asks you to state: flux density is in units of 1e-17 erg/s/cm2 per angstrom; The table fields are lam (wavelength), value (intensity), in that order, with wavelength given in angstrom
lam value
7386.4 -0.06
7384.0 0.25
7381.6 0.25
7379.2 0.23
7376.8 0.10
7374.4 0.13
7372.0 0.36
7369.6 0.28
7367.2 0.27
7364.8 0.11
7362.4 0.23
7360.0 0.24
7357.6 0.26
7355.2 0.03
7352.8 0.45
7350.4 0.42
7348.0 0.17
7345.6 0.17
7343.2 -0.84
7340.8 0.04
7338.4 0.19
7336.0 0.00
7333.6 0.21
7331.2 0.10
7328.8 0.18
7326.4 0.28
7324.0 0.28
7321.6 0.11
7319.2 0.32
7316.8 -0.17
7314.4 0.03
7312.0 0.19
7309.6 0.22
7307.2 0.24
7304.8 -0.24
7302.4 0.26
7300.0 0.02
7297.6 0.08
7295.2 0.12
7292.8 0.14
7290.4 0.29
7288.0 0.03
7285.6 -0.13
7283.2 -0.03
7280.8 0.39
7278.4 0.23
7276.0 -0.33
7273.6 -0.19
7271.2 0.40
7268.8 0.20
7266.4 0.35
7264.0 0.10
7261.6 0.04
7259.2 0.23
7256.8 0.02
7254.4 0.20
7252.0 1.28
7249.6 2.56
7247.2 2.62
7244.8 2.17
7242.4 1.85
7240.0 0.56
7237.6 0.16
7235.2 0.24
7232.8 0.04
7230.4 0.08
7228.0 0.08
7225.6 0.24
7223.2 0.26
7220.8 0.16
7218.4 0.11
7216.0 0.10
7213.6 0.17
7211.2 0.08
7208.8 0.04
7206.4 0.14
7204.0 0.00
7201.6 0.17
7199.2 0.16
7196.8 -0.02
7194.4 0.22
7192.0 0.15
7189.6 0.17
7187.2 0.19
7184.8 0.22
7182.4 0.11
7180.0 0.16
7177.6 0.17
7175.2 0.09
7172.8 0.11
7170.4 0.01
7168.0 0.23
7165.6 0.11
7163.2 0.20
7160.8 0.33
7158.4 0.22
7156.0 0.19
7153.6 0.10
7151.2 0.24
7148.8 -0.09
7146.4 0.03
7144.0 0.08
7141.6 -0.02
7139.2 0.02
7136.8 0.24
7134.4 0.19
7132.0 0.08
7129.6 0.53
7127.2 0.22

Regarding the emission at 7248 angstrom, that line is [O II] 3727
